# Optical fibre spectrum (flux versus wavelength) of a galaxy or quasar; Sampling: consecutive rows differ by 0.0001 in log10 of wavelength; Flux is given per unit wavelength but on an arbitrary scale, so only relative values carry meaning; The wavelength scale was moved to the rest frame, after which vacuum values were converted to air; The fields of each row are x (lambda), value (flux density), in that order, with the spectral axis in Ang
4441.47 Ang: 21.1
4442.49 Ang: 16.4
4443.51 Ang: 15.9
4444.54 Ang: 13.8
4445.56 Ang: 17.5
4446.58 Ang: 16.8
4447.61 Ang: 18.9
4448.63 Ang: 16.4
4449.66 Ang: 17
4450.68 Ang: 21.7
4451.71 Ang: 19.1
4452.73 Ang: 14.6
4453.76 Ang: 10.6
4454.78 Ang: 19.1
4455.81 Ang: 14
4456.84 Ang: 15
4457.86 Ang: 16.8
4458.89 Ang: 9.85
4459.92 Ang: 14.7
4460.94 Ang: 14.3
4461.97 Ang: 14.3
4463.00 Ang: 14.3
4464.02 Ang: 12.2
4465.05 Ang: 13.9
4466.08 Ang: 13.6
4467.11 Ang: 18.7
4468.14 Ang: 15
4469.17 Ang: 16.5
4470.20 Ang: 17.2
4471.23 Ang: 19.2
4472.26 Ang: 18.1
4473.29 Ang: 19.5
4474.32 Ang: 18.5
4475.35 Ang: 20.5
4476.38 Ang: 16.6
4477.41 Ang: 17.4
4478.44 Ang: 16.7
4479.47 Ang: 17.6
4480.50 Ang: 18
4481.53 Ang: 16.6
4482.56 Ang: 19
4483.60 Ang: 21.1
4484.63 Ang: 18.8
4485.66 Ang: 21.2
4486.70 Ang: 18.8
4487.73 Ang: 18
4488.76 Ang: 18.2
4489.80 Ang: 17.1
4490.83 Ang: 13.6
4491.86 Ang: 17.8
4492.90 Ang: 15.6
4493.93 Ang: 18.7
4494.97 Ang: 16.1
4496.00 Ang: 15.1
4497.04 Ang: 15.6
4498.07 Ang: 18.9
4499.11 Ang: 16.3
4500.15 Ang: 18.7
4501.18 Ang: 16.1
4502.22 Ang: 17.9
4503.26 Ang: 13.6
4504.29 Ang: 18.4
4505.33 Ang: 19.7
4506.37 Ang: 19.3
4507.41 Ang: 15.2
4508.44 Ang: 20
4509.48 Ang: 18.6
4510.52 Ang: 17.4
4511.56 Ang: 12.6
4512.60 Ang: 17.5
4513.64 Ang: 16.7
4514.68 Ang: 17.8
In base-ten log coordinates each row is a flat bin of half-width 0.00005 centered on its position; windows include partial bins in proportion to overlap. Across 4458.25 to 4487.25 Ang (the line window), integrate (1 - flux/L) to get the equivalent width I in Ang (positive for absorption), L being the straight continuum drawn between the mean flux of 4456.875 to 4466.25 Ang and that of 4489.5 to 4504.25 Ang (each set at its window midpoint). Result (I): -4.1 Ang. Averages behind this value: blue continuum 13.8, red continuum 16.6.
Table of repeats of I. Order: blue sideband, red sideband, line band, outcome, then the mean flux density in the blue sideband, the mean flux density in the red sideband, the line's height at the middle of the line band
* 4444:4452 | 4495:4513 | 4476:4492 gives -0.61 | 17.6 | 17.1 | 17.3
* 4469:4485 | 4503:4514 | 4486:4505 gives 0.74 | 18.2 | 17.3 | 17.7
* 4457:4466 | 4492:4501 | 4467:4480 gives -2.54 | 13.8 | 16.9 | 14.9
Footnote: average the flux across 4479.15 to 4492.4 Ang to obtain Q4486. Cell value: 18.1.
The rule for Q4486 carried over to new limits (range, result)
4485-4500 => 17.3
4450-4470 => 15.2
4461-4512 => 17.2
